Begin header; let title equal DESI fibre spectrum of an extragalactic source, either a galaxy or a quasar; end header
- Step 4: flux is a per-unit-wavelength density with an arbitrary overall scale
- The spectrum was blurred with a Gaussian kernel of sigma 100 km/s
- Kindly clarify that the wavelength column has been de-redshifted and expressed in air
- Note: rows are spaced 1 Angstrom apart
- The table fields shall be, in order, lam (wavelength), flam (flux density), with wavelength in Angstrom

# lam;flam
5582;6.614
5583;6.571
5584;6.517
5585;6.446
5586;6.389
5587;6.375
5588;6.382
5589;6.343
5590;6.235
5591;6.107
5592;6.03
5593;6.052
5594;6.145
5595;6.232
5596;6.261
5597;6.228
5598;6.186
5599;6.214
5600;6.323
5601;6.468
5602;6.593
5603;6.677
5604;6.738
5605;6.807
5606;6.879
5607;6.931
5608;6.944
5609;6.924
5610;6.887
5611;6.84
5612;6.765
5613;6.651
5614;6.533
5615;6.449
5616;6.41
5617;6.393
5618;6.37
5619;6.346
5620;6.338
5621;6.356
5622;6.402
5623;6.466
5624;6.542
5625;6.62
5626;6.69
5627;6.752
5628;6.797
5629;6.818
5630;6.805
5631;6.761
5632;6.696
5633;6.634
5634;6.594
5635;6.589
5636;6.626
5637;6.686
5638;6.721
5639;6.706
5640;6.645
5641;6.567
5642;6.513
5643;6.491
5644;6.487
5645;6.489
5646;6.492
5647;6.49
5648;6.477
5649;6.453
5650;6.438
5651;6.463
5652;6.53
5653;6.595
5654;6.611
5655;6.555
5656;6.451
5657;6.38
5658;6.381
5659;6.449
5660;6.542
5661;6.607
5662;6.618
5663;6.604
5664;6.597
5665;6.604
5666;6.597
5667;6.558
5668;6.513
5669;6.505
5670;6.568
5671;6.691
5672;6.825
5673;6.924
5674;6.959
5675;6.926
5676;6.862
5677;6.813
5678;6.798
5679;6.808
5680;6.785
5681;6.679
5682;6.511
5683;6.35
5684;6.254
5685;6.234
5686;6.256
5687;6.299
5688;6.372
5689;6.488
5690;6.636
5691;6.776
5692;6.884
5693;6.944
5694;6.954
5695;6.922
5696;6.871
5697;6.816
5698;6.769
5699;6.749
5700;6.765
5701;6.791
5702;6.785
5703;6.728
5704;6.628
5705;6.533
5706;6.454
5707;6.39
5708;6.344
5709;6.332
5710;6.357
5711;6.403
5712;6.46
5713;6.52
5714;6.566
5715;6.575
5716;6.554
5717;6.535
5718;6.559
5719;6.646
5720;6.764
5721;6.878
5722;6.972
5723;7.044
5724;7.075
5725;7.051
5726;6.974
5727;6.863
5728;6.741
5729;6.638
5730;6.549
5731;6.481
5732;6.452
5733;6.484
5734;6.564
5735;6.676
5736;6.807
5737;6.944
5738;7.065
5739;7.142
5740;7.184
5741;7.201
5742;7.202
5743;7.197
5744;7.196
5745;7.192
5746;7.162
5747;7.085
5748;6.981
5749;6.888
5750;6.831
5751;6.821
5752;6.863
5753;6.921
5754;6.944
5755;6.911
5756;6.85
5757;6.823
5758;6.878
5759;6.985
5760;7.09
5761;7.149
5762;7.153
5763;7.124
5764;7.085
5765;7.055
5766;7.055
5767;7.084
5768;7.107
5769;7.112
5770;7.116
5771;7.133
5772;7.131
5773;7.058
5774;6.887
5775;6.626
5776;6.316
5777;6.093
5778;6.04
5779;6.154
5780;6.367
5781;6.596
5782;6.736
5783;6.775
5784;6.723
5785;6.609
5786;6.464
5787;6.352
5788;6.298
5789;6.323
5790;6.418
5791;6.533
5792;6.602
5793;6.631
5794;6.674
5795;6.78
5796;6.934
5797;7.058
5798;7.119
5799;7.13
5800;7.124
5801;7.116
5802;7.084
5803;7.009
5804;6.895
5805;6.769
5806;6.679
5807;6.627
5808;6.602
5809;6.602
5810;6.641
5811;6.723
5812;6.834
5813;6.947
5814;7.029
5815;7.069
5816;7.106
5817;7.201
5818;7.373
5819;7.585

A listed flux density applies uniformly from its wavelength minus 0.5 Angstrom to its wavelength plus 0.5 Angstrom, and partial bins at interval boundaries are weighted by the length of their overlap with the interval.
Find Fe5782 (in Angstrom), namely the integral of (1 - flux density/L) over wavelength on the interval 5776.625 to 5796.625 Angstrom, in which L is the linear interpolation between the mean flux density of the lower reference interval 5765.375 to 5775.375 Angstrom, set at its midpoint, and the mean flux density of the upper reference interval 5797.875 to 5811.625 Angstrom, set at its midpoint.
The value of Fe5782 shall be 1.3 Angstrom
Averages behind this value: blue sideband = 7.04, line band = 6.51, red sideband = 6.86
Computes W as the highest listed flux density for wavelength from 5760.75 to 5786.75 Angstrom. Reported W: 7.153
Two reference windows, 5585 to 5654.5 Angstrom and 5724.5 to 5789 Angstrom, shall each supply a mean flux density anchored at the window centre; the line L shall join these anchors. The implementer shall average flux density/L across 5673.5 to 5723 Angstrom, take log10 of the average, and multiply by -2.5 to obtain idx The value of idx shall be 0.01 mag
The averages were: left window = 6.53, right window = 6.84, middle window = 6.64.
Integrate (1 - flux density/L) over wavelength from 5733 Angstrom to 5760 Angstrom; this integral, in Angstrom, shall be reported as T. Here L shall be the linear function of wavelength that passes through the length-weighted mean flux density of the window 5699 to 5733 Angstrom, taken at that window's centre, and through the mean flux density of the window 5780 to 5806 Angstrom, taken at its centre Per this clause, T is -1.1 Angstrom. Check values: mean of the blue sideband 6.65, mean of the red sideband 6.74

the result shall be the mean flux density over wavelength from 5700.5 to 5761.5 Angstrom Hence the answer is 6.8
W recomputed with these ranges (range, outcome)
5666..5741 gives 7.201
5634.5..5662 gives 6.721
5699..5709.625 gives 6.791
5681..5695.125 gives 6.954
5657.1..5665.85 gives 6.618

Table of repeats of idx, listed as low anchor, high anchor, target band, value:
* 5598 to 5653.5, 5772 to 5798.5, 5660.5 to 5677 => -0.02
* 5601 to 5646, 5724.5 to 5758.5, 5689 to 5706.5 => 0.01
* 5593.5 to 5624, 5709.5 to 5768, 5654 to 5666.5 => 0.02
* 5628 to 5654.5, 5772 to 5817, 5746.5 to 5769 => -0.05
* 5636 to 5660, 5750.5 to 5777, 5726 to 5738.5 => 0.02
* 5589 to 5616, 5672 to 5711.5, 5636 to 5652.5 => 0.00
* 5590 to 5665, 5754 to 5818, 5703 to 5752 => -0.01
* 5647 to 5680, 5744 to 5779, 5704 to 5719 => 0.05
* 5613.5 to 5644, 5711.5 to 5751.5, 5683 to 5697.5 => 0.02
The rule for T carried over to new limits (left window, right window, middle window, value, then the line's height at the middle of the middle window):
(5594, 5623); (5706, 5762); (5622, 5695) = 0.4 Angstrom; 6.64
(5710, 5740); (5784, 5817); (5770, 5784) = 0.3 Angstrom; 6.76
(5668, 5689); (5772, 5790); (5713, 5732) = -0.5 Angstrom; 6.57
